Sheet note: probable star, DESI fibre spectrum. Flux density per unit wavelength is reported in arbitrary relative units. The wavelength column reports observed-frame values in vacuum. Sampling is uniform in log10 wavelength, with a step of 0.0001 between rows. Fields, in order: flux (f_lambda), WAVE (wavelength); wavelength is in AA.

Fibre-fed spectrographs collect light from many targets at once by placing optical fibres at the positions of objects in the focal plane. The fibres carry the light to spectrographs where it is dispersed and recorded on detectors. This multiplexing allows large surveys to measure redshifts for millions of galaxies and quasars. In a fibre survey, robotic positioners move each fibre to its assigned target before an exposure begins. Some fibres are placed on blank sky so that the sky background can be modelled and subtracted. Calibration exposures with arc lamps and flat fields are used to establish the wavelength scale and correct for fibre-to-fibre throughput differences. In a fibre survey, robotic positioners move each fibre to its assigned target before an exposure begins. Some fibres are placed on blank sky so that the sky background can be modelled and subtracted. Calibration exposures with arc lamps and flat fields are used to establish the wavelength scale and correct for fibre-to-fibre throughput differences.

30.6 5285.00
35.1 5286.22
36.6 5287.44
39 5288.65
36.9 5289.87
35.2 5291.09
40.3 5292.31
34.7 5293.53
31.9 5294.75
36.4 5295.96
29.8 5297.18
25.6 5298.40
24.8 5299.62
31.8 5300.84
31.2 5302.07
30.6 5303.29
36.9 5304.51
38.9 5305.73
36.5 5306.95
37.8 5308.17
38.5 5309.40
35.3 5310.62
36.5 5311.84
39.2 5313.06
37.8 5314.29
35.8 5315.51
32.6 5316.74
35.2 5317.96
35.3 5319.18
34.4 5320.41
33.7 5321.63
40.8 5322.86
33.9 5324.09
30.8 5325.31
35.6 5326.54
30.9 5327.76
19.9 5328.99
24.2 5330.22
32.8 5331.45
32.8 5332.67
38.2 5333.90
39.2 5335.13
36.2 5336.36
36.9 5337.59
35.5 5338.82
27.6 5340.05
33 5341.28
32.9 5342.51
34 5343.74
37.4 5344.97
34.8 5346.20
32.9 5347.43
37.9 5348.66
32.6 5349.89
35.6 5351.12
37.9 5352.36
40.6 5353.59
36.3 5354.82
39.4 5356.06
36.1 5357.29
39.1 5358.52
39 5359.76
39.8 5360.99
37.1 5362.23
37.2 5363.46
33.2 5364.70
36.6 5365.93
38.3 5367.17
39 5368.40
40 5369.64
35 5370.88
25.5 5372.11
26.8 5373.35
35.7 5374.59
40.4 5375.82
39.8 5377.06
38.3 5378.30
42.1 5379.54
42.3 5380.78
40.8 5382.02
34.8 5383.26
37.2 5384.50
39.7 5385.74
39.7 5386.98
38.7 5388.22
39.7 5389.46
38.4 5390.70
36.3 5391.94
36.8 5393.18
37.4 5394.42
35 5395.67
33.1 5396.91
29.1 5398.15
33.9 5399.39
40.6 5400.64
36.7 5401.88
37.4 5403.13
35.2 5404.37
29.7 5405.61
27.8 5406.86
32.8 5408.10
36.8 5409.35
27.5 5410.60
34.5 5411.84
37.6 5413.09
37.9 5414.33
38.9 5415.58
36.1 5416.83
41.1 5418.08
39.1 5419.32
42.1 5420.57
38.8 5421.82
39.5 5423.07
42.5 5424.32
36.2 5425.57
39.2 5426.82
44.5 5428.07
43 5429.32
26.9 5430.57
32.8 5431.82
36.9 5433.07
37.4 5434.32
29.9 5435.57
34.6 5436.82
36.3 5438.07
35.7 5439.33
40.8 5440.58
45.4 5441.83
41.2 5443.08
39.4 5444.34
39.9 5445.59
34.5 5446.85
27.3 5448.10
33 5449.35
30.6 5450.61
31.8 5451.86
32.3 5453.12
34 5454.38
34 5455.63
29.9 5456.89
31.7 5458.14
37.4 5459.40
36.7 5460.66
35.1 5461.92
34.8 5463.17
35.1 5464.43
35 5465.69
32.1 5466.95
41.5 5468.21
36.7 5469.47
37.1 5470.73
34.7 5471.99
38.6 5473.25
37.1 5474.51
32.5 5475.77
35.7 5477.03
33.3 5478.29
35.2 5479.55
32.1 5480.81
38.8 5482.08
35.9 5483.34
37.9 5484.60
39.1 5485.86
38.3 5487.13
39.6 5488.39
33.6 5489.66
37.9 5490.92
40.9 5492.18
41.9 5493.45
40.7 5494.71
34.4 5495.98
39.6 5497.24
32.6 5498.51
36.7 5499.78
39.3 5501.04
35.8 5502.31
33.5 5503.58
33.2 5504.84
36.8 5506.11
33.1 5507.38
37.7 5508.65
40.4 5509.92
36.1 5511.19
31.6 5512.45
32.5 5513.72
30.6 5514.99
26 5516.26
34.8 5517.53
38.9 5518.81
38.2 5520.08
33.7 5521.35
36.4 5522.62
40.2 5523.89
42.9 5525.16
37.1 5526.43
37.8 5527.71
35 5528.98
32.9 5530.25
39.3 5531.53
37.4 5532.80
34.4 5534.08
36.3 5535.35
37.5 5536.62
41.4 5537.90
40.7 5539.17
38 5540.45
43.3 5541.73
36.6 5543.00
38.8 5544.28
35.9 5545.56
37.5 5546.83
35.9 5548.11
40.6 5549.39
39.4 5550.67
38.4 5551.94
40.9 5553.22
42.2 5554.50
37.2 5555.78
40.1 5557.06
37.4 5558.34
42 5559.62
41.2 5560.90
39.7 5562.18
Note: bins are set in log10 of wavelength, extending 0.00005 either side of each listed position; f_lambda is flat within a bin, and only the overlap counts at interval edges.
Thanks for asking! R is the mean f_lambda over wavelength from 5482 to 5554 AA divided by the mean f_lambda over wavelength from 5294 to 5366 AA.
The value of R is 1.07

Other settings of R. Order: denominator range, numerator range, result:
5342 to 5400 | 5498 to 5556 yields 1.00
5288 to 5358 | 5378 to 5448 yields 1.07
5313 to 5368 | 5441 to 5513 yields 1.03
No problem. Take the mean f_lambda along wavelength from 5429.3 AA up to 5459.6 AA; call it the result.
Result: 34.9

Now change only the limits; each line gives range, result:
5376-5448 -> 37.1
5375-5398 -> 38.2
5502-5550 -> 36.6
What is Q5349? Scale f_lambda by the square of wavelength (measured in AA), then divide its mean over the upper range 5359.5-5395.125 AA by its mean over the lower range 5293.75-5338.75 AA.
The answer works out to 1.13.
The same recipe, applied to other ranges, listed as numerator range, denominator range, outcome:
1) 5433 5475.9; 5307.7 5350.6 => 1.08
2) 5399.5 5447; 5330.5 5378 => 1.06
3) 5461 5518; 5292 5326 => 1.11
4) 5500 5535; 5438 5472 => 1.03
